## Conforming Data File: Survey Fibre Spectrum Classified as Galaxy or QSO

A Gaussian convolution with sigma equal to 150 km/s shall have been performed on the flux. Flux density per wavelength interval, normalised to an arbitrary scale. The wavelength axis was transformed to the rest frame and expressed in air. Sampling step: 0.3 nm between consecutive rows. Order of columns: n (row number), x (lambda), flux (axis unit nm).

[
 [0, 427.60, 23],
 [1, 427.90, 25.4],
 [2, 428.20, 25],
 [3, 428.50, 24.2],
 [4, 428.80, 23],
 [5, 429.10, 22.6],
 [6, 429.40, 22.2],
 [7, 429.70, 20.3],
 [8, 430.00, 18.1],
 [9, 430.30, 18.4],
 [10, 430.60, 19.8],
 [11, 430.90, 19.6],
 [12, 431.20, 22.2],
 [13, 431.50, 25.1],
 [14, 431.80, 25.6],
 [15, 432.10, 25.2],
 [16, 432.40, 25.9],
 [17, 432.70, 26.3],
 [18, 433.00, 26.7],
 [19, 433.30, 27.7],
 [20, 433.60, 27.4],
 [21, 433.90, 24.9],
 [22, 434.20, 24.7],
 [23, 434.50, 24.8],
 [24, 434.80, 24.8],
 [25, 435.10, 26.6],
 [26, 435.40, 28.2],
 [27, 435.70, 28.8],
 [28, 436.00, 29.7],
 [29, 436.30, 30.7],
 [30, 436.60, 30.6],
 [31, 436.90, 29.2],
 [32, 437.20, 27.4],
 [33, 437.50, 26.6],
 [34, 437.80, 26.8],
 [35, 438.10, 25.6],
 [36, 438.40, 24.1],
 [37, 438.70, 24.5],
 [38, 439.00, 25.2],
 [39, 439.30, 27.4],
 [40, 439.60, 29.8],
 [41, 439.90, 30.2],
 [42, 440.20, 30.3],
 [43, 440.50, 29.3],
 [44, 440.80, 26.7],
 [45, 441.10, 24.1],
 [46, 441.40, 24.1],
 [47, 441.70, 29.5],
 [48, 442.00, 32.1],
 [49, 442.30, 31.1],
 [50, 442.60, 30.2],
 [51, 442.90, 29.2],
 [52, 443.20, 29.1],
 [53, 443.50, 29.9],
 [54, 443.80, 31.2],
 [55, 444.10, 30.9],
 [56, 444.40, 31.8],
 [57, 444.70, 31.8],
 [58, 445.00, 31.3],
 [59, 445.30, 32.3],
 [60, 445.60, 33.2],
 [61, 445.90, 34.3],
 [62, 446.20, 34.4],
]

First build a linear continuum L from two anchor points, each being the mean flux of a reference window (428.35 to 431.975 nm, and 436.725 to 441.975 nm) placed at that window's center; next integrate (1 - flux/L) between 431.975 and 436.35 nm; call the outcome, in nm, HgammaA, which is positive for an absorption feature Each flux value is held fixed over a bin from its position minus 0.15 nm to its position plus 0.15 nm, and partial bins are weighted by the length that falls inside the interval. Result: -0.47 nm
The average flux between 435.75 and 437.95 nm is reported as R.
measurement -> 28.7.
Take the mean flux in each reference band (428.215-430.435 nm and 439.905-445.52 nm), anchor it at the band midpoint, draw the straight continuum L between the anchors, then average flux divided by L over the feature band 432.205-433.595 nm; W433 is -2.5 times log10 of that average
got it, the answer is -0.128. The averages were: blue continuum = 21.5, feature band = 26.7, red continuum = 29.8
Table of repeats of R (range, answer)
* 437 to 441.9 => 27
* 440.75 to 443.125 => 28.5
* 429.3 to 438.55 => 25.3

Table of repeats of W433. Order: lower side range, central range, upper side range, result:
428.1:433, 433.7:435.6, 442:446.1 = -0.016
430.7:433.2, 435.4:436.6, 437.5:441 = -0.142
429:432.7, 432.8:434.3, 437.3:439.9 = -0.114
